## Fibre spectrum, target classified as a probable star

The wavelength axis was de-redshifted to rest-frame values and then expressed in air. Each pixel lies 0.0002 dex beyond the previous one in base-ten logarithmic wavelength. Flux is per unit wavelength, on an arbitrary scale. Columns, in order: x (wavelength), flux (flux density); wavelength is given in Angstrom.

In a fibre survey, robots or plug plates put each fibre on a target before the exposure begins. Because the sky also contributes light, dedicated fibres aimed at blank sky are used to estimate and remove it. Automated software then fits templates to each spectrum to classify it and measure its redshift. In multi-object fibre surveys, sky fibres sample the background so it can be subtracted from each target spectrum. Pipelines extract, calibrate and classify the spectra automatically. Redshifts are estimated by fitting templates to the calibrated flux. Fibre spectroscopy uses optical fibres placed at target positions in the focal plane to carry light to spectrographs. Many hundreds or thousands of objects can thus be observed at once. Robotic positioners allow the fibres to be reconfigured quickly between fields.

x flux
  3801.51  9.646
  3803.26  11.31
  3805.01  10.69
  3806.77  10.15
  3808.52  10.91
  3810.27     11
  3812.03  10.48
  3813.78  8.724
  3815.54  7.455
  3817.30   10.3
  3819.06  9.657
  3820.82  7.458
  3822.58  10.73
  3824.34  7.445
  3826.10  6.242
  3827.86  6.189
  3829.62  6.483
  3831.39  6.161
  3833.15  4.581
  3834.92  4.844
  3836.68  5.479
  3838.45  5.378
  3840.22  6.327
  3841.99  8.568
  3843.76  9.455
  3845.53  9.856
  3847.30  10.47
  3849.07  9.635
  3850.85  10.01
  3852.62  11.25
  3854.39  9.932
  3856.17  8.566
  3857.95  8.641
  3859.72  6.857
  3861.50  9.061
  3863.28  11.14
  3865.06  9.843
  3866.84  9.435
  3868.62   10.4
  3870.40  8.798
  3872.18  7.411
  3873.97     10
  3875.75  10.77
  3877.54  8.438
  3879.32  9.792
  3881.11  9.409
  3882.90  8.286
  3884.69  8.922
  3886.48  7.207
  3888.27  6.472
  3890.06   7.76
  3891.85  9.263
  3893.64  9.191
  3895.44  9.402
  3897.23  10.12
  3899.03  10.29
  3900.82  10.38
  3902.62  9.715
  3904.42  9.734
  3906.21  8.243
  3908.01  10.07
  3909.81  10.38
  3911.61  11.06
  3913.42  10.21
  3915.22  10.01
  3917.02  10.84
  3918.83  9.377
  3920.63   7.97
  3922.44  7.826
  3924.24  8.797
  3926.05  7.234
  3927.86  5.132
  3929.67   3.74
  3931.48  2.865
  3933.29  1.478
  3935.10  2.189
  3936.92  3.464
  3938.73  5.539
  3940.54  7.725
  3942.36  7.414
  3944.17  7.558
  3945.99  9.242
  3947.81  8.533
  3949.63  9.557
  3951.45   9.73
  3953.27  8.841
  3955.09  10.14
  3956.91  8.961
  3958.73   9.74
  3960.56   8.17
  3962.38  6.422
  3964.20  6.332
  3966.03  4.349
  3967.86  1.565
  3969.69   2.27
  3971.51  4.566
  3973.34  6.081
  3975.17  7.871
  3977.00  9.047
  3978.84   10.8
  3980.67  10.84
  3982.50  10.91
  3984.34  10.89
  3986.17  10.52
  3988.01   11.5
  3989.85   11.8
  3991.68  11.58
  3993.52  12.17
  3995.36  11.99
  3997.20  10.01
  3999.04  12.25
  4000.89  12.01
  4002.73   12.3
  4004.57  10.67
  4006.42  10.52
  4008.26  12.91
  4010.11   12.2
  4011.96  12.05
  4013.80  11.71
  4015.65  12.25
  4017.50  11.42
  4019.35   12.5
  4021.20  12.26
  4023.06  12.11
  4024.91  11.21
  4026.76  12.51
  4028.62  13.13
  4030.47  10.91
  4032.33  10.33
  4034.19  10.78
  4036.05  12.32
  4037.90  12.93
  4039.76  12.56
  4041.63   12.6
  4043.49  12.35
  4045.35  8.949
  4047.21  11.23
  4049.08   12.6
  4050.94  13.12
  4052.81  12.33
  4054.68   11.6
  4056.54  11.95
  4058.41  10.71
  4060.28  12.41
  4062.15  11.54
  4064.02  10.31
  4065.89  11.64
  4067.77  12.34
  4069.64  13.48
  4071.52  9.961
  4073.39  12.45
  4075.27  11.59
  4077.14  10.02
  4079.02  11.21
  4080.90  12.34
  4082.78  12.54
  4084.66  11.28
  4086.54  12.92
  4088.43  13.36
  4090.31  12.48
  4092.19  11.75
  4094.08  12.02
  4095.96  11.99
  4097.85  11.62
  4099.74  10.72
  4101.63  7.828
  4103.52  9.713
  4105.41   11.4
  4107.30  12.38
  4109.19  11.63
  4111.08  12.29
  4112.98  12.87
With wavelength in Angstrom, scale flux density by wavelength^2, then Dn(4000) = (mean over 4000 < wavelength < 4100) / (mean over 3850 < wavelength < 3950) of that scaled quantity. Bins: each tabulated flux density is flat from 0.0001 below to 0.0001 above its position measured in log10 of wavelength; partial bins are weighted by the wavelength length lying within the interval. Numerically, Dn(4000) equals 1.52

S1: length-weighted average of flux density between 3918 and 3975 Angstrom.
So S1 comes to 6.56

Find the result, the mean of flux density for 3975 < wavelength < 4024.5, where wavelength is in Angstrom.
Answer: 11.4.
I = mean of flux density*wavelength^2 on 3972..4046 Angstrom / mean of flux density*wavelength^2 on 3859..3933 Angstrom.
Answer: 1.37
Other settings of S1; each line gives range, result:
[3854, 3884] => 9.21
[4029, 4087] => 11.7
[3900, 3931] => 8.78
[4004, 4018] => 11.8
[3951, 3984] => 7.62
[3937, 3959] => 8.36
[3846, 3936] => 8.68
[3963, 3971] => 3.78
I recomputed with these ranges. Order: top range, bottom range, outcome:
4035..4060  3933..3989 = 1.65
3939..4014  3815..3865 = 1.22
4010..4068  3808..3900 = 1.50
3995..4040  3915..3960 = 1.68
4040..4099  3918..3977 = 1.90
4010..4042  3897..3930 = 1.40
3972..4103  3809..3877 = 1.48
